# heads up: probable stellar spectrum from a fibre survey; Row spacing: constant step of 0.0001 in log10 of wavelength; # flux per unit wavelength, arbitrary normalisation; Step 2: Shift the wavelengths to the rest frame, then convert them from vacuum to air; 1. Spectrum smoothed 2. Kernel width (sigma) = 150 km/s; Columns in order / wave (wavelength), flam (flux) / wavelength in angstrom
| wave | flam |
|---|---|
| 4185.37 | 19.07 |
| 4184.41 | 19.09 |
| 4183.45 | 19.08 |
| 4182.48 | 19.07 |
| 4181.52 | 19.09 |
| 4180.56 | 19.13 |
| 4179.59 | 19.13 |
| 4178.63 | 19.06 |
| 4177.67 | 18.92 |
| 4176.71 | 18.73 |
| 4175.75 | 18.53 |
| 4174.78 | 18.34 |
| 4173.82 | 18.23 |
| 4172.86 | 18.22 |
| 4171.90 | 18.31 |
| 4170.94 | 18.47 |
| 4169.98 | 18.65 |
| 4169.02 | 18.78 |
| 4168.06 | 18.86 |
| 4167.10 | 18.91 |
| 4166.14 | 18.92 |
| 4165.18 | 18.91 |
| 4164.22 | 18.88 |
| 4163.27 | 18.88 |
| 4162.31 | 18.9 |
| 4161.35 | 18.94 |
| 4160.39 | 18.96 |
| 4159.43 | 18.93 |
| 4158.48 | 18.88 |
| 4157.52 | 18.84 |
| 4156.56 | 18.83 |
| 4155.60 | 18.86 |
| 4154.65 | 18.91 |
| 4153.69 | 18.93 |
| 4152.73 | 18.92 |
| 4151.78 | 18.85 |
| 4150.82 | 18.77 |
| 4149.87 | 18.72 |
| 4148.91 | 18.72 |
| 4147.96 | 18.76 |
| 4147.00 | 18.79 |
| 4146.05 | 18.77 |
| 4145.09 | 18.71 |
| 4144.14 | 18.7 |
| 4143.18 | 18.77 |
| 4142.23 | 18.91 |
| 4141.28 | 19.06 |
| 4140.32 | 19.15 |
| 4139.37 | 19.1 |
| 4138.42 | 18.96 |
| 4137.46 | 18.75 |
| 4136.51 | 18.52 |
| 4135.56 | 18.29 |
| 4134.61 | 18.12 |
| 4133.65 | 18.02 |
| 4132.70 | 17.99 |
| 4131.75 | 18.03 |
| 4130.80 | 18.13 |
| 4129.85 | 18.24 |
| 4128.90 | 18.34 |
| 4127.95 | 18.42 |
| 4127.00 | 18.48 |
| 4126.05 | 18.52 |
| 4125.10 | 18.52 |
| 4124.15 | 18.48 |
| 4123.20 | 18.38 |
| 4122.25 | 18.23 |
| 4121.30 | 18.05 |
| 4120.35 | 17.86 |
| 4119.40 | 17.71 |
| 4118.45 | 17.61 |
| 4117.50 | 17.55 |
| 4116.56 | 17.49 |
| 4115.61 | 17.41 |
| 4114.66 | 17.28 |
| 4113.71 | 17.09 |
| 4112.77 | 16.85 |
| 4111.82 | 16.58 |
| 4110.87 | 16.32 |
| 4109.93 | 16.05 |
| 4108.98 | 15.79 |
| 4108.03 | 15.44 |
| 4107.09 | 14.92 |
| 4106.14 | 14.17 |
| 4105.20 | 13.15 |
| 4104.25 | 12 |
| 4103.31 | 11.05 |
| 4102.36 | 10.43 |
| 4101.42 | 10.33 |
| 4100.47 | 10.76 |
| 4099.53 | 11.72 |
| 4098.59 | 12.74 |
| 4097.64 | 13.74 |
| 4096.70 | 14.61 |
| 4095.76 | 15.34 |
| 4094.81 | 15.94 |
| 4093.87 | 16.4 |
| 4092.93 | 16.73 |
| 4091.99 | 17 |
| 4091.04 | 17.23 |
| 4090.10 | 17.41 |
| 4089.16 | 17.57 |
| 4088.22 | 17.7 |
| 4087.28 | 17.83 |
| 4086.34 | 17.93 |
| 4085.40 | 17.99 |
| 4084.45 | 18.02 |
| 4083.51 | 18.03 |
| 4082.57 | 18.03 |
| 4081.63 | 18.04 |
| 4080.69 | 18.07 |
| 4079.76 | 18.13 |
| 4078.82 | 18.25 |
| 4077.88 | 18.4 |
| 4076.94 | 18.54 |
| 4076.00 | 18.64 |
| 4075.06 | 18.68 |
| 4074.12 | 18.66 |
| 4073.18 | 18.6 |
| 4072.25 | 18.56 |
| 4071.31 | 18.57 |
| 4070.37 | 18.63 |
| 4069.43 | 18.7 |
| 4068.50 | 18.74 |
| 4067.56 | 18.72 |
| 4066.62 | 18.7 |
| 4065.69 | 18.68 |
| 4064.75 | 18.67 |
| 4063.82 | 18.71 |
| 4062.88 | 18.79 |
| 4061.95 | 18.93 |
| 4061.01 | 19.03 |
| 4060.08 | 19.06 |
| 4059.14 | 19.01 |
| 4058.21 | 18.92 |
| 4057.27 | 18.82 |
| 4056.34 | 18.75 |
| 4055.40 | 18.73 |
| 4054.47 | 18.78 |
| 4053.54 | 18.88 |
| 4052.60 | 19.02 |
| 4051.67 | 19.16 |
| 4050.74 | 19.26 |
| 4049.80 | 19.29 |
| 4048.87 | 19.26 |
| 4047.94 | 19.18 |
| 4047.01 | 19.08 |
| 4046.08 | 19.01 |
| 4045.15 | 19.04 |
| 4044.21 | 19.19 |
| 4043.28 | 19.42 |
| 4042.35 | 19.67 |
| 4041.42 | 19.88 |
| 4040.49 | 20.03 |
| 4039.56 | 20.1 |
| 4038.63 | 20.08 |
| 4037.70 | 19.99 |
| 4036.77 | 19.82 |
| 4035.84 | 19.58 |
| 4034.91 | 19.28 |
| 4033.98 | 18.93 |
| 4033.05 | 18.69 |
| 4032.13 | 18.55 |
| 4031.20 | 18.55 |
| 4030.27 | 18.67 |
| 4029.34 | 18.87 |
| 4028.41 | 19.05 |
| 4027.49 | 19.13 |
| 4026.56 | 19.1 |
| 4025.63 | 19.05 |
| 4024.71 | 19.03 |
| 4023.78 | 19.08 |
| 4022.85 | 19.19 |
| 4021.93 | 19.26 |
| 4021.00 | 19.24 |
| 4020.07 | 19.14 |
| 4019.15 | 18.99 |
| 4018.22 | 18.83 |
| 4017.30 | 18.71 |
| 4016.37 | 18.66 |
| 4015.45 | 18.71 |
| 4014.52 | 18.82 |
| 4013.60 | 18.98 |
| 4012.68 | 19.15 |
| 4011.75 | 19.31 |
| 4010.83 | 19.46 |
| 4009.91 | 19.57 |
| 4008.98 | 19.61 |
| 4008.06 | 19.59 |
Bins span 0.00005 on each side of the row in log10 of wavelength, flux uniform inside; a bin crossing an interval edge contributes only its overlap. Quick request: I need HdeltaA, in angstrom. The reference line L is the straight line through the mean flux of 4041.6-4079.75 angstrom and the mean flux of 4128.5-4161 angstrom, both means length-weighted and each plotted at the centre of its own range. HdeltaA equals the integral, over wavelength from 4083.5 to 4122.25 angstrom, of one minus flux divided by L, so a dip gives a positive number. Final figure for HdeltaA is 6.2 angstrom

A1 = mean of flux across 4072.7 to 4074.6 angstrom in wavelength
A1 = 18.7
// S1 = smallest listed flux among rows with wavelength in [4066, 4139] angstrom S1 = 10.33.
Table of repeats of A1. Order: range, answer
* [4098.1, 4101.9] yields 11.4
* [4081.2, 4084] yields 18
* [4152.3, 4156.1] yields 18.9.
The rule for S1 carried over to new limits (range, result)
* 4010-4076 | 18.55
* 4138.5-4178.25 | 18.22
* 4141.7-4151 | 18.7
